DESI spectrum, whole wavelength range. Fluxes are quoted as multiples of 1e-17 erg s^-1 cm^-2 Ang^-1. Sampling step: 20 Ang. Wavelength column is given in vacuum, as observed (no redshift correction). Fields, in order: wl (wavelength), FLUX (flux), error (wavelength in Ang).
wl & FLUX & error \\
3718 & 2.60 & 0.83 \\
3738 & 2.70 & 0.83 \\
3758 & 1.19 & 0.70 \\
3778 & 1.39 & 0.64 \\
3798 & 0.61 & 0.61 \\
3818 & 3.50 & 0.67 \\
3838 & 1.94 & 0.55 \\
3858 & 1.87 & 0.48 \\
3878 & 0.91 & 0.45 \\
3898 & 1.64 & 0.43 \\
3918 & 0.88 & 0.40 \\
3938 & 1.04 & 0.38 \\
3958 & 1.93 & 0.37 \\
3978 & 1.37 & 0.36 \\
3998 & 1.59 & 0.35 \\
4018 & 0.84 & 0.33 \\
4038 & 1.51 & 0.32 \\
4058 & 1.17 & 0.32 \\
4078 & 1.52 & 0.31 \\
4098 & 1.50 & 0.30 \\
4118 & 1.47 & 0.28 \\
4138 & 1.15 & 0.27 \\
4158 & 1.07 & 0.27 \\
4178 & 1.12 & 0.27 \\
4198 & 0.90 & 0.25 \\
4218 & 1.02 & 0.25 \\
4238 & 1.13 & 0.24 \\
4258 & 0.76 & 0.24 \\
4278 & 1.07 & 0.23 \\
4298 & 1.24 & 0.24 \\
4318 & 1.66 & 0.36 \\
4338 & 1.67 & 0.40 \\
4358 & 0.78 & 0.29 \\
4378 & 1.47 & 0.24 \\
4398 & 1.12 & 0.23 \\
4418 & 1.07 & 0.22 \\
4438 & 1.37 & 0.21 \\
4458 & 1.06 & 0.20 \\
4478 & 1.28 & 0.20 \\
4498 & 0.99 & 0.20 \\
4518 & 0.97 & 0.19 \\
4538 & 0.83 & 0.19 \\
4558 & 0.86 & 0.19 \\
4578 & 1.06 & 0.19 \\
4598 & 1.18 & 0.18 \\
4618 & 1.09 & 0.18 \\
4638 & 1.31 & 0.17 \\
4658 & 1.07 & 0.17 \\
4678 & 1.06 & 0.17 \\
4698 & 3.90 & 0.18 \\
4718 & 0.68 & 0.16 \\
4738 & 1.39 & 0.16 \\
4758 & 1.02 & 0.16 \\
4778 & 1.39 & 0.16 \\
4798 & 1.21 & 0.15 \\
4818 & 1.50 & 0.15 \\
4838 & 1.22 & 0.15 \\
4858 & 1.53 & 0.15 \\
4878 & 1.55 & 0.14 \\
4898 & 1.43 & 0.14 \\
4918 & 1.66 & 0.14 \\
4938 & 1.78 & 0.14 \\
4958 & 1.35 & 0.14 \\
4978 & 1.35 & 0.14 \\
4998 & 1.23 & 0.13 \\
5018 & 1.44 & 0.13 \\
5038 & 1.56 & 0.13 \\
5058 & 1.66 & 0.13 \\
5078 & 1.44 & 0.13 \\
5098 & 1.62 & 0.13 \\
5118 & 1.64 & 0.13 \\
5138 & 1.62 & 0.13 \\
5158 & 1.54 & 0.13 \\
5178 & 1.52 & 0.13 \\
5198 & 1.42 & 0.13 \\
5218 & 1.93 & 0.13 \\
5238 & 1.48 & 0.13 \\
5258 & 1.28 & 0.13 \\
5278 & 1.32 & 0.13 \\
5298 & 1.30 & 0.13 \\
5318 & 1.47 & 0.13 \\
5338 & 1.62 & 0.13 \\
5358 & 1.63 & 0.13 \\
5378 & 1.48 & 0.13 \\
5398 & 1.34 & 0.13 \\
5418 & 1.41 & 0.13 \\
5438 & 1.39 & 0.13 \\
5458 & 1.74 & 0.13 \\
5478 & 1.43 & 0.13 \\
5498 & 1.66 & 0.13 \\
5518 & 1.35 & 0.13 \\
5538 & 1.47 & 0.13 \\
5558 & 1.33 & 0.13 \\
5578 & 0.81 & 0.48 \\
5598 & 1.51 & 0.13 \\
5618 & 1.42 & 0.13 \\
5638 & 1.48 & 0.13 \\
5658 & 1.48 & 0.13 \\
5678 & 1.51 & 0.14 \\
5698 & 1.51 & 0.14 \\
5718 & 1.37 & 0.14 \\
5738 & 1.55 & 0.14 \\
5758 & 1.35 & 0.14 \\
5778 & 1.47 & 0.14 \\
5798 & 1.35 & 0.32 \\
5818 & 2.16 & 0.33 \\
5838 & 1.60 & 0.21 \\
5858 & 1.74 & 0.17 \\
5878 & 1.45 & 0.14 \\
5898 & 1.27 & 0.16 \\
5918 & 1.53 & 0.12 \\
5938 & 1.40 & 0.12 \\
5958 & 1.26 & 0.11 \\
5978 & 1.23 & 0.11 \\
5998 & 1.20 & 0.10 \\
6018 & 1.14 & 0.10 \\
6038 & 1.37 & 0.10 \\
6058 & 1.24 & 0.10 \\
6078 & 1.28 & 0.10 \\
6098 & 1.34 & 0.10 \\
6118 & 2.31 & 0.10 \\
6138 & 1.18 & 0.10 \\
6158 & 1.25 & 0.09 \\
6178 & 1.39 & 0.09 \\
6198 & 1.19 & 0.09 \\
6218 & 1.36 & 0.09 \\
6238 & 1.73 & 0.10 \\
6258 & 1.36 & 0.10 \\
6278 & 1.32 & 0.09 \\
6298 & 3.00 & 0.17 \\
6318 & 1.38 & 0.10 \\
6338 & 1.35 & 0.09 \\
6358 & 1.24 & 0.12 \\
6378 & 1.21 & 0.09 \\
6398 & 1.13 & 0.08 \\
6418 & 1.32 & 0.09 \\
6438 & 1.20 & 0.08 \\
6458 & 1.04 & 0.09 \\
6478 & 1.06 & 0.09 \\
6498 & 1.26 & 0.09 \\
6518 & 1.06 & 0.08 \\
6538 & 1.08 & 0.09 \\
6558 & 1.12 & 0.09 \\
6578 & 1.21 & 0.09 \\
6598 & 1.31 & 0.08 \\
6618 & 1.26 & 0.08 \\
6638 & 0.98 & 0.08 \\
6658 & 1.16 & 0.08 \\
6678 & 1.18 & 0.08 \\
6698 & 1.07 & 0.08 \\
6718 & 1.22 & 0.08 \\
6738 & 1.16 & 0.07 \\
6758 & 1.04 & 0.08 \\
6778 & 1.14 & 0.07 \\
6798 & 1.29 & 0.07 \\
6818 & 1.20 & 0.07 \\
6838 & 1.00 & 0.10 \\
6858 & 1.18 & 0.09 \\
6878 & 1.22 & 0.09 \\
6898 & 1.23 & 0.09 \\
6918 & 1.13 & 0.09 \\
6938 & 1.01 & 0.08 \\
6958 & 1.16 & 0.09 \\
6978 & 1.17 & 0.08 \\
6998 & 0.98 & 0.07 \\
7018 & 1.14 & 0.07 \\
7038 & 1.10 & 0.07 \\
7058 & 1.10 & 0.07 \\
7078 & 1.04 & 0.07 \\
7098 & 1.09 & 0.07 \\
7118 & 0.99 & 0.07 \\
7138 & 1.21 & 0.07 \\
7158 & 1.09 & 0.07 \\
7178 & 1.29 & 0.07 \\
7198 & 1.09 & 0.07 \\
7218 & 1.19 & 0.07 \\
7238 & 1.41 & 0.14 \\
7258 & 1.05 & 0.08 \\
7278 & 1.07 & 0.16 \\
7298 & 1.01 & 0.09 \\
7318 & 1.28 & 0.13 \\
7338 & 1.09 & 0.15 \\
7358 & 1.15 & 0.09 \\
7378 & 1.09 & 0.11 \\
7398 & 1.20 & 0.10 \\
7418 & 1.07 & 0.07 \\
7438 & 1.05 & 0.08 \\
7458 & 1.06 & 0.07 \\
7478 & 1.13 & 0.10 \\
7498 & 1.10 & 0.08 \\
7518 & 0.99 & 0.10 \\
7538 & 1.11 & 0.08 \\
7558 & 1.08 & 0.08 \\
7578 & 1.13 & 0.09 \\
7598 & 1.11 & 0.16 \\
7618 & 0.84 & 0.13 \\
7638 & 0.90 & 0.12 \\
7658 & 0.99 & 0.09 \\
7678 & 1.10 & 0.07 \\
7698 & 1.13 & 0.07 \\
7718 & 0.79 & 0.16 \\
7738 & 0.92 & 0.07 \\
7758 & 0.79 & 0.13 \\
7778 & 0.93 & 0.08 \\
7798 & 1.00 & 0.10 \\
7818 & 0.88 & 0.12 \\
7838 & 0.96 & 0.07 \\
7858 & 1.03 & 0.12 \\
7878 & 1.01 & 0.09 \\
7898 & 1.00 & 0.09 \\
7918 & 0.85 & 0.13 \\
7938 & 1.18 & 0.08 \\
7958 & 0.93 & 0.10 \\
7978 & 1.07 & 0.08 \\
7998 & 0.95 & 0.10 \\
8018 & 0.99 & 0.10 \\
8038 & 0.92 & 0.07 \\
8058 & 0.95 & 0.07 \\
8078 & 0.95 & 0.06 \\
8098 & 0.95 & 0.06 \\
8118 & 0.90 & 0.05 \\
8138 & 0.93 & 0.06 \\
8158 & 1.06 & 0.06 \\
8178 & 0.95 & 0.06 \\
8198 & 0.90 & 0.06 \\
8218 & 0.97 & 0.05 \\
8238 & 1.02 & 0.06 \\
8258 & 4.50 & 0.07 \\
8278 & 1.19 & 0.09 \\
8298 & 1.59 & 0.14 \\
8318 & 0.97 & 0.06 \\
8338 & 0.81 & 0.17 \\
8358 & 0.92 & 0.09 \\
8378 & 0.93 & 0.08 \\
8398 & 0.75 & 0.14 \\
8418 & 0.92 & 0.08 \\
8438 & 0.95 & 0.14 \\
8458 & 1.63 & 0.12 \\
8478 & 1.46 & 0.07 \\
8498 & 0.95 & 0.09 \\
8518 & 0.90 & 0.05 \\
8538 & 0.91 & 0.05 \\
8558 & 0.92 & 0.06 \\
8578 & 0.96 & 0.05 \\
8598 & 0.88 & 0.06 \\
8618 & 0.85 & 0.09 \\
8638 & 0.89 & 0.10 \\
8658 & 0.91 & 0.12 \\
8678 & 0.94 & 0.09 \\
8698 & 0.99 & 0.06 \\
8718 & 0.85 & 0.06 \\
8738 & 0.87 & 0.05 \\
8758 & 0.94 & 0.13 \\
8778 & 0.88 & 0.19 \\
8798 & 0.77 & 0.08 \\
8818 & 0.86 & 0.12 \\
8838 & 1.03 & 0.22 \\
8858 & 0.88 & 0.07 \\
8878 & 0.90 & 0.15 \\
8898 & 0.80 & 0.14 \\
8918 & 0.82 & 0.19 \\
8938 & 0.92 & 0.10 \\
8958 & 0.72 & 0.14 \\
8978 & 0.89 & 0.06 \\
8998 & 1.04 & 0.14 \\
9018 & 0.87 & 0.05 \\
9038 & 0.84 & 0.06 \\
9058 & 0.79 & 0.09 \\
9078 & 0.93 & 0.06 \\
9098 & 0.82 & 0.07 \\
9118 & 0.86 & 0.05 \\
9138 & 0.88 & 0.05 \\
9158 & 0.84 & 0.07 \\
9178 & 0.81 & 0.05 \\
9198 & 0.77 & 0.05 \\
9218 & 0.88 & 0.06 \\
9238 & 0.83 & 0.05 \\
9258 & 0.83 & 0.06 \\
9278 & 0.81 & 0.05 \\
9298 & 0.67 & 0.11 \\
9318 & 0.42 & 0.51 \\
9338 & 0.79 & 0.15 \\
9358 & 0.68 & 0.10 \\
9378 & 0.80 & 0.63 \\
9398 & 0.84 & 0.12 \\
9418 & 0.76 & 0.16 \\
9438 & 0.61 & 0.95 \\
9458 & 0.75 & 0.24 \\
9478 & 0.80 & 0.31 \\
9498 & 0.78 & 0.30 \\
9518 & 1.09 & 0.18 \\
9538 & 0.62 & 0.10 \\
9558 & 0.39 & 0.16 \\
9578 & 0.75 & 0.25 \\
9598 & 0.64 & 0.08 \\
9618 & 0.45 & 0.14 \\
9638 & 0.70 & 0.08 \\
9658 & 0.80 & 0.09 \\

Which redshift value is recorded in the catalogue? 0.26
